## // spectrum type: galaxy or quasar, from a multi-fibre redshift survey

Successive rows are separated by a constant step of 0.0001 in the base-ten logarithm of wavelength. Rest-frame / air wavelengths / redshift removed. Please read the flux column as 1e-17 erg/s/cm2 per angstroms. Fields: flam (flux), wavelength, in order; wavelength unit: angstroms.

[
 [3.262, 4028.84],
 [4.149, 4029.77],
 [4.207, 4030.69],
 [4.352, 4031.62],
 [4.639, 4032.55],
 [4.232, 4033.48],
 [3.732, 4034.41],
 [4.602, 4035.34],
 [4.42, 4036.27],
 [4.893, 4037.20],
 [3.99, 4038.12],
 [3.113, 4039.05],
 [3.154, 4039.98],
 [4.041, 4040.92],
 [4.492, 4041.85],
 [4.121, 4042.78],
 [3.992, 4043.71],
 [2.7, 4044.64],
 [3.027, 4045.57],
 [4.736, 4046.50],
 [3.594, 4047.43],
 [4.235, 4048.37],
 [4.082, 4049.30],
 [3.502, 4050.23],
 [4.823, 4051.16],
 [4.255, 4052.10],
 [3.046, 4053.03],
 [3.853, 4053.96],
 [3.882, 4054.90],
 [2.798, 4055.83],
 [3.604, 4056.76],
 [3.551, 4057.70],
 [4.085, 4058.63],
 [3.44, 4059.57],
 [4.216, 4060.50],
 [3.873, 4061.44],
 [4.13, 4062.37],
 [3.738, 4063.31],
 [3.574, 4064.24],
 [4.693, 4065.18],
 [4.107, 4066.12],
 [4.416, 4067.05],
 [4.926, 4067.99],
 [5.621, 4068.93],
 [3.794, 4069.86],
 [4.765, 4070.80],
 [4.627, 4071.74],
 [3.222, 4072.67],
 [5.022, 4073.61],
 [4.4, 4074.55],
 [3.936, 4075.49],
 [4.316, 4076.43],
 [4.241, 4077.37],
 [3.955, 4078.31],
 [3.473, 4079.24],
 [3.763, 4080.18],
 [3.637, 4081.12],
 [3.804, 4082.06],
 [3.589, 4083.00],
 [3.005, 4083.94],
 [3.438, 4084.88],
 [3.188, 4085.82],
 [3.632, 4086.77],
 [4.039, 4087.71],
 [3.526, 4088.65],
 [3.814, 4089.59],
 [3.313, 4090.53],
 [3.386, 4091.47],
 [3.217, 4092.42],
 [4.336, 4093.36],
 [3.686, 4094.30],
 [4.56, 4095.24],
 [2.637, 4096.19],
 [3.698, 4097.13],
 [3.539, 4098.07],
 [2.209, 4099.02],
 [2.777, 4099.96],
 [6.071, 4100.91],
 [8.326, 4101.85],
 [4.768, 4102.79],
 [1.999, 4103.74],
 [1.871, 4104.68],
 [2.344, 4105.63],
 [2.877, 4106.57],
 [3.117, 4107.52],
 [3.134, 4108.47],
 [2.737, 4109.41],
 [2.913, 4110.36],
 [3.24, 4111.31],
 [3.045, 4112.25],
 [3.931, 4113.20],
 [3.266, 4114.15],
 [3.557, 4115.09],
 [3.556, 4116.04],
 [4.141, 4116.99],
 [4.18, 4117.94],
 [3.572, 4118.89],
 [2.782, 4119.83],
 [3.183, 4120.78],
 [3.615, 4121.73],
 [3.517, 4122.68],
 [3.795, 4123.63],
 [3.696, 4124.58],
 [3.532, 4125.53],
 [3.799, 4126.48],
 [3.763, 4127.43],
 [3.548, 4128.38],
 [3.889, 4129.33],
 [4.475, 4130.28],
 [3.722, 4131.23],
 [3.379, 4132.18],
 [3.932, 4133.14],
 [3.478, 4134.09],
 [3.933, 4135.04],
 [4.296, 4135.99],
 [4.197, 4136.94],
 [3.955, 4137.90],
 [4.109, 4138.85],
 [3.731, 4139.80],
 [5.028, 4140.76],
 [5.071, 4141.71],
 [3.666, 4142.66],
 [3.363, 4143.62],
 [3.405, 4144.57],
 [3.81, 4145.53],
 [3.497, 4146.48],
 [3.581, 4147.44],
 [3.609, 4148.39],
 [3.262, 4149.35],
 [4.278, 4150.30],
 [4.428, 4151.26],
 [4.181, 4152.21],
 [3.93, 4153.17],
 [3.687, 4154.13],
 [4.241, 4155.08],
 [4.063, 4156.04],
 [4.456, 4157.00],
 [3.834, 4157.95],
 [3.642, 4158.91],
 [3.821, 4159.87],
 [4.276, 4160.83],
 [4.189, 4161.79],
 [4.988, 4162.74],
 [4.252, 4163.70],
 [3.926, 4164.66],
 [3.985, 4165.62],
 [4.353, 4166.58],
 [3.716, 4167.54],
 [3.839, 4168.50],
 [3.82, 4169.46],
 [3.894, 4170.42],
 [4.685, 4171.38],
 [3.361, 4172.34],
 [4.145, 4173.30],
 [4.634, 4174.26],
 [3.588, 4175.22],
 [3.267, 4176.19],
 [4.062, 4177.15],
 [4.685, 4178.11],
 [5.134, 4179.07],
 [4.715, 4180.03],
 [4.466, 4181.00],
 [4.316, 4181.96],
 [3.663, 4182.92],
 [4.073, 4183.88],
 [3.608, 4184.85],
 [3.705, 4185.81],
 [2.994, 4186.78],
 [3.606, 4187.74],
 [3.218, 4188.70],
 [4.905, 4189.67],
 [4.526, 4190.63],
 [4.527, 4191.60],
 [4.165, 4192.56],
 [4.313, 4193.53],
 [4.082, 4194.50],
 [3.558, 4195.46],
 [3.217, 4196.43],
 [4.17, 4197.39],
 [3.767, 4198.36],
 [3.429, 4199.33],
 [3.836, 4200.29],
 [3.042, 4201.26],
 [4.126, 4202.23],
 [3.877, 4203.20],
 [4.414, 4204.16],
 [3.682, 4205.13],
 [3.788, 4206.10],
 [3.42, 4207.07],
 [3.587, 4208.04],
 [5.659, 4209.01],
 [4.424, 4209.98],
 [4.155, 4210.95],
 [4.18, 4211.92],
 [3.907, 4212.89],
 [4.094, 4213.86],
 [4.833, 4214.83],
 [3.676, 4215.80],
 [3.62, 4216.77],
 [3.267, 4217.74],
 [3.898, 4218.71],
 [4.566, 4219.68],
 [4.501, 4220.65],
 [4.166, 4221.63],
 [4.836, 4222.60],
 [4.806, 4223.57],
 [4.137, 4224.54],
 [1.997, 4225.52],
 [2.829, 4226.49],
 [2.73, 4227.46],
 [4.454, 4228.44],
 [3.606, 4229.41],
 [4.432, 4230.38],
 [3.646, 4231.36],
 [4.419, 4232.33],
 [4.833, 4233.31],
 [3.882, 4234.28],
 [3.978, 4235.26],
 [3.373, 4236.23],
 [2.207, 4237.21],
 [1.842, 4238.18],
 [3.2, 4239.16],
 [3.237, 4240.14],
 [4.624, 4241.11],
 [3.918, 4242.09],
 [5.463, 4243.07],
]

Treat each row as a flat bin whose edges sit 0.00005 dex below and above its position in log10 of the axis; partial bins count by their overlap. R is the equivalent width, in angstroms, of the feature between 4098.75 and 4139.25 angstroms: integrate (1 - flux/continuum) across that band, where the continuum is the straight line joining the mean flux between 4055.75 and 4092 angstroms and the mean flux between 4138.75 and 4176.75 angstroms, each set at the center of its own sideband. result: 3.3 angstroms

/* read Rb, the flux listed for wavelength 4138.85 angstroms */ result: 4.109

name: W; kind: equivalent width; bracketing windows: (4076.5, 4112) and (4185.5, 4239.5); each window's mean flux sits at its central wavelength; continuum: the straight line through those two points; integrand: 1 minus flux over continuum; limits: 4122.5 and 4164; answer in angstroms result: -2.8 angstroms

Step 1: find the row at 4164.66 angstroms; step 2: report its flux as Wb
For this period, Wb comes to 3.926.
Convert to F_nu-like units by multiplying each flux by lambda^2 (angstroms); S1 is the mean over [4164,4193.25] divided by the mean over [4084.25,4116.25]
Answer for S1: 1.2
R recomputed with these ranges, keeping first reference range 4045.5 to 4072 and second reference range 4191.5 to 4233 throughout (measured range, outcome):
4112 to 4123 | 1.29 angstroms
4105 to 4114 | 2.21 angstroms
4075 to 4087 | 1.01 angstroms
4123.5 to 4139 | 0.58 angstroms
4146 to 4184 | -0.82 angstroms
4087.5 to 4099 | 1.26 angstroms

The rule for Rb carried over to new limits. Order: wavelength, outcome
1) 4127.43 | 3.763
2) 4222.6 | 4.836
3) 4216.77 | 3.62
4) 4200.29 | 3.836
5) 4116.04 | 3.556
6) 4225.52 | 1.997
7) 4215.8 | 3.676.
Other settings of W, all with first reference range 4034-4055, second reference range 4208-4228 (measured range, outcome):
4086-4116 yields 3.2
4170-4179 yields -0.2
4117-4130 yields 1.1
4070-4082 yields -0.5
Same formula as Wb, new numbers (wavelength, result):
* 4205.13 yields 3.682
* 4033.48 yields 4.232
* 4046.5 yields 4.736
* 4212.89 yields 3.907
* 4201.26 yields 3.042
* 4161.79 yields 4.189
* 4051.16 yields 4.823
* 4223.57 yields 4.806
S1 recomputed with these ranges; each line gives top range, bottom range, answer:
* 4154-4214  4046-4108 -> 1.10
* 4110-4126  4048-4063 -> 0.94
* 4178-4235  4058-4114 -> 1.12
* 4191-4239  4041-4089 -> 1.06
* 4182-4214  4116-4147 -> 1.07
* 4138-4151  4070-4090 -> 1.04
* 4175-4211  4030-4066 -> 1.09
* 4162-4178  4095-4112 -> 1.21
